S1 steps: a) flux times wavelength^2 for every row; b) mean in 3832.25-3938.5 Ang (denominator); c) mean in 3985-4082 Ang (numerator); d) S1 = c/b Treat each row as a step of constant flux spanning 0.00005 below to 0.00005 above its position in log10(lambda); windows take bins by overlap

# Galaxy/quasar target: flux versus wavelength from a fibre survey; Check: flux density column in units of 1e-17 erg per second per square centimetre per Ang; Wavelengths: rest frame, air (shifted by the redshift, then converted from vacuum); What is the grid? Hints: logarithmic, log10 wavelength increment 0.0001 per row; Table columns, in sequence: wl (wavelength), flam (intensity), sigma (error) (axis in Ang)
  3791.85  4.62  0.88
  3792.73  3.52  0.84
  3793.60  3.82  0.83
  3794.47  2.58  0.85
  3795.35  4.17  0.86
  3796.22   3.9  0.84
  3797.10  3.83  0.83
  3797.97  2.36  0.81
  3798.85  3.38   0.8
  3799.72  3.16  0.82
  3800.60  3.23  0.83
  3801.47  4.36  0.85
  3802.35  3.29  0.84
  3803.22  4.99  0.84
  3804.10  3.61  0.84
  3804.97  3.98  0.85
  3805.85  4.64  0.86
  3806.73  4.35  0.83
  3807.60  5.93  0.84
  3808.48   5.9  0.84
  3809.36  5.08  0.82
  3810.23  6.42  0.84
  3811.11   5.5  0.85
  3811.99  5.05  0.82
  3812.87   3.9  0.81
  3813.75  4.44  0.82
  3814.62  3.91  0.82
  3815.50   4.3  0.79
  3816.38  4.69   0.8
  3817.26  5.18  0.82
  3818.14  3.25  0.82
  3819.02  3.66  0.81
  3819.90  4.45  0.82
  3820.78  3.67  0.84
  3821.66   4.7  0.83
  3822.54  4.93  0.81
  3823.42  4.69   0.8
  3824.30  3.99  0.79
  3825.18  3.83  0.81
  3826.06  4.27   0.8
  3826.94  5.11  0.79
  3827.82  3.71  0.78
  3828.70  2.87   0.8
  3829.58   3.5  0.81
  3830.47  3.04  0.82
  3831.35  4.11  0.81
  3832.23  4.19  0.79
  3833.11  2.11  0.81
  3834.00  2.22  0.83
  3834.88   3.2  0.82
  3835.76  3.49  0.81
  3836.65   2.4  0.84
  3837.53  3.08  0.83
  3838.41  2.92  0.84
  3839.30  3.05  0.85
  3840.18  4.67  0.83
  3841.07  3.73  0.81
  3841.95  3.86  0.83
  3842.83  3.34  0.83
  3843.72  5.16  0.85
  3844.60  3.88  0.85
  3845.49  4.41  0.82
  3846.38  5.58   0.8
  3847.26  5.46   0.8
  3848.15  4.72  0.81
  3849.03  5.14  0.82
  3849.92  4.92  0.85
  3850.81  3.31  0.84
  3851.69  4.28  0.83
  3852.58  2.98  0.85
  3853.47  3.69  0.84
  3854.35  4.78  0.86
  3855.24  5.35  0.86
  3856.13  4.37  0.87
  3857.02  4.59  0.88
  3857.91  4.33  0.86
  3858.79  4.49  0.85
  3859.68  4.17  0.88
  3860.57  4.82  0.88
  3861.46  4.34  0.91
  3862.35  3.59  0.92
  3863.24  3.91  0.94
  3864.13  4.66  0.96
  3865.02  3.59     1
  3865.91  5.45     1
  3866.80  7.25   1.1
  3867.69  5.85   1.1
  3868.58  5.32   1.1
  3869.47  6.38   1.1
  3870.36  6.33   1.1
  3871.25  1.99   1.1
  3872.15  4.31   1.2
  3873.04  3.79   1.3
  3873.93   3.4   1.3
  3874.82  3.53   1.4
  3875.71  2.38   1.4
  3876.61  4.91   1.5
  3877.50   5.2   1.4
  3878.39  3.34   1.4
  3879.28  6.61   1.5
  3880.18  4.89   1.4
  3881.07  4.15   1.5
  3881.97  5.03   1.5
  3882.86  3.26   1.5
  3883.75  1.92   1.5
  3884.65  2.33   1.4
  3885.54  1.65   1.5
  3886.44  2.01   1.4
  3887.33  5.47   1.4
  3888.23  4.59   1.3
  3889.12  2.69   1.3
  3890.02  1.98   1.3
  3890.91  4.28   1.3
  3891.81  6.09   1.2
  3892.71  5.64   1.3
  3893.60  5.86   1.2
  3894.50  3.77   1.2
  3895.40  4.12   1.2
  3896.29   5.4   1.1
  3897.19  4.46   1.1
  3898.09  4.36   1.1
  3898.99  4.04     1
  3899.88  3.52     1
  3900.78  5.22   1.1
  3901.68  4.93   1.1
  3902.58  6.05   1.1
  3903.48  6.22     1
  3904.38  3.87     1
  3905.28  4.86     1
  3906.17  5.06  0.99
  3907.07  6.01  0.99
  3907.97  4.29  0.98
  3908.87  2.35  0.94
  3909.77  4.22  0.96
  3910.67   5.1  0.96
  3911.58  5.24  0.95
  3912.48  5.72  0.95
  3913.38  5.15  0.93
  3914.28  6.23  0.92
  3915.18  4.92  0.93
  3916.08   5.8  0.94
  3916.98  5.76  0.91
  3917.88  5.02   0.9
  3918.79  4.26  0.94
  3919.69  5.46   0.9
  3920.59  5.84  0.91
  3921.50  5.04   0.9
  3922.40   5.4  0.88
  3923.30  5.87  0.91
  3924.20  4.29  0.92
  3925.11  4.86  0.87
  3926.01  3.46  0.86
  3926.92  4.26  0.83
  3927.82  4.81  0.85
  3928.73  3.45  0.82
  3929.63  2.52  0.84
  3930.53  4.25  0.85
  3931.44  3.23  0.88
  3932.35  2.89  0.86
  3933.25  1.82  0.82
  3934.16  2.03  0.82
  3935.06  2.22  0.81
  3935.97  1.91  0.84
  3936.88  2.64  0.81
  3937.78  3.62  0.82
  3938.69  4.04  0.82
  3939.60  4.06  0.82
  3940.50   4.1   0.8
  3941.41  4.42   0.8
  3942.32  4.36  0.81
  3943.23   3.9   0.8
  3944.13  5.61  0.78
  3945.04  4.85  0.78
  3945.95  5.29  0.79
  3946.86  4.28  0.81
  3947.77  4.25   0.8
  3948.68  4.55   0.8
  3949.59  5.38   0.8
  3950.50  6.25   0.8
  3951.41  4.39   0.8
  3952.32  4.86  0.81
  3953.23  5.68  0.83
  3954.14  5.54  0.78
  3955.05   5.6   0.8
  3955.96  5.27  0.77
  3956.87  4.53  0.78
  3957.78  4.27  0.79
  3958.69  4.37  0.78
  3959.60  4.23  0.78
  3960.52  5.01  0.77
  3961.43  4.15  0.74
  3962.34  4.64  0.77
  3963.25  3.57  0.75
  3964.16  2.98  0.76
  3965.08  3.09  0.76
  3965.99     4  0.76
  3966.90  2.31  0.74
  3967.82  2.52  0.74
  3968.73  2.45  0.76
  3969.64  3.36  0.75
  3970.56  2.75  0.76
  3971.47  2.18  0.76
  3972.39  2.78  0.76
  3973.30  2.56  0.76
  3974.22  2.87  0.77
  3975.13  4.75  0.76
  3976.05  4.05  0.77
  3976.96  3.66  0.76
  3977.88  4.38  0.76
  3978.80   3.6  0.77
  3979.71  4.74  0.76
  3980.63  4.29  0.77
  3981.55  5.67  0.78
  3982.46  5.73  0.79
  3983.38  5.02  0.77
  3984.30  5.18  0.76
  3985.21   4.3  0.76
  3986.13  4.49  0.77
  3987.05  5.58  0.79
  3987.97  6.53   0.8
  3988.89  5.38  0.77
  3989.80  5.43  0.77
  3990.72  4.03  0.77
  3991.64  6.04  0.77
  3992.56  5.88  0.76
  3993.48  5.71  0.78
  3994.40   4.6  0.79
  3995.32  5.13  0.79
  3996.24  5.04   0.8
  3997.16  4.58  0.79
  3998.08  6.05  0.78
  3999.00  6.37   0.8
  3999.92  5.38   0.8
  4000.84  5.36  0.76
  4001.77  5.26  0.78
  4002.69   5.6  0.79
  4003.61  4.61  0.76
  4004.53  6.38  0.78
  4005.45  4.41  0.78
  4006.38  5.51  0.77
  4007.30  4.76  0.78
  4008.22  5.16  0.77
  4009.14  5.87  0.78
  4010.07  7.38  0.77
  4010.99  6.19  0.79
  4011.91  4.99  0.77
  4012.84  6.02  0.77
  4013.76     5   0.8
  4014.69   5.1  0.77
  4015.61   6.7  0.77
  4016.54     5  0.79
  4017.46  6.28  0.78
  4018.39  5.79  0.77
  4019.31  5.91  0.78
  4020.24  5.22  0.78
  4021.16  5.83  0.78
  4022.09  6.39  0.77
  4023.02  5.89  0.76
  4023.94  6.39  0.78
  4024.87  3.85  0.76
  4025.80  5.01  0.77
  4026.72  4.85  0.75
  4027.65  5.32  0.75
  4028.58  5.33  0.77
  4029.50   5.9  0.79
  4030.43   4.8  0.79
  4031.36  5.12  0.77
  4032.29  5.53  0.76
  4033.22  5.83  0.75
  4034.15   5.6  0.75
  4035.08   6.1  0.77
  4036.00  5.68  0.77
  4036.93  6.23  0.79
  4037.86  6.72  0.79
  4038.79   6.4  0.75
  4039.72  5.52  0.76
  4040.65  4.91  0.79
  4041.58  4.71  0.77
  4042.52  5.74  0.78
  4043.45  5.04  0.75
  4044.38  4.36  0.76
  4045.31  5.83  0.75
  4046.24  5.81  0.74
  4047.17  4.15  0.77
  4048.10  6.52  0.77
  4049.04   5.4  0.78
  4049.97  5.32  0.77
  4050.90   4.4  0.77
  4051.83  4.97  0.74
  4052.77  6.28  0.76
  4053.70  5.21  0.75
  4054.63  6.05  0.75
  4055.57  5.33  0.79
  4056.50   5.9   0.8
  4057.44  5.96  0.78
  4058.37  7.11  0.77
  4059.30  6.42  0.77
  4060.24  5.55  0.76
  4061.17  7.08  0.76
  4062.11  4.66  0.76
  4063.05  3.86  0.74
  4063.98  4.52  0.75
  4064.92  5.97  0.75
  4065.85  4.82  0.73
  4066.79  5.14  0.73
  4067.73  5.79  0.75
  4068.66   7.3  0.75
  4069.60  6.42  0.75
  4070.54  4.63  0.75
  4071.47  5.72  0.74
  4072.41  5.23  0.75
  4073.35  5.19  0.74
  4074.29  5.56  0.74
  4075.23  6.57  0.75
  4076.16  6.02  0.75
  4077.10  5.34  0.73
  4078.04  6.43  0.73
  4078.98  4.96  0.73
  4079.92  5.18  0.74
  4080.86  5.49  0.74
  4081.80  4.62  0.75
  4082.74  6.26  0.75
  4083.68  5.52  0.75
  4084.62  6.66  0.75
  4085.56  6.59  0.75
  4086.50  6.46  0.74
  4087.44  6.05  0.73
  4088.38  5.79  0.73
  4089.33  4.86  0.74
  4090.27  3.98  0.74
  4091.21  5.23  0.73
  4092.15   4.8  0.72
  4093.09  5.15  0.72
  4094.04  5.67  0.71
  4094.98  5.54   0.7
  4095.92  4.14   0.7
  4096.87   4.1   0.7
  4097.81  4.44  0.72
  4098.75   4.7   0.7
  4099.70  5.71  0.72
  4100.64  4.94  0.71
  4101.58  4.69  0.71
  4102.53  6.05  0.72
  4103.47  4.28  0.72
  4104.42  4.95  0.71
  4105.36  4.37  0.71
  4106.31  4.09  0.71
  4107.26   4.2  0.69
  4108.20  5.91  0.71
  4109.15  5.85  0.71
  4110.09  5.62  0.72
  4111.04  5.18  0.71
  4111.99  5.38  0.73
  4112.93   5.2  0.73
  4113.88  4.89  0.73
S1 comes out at 1.40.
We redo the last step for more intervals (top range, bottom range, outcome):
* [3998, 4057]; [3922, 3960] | 1.37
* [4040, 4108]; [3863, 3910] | 1.34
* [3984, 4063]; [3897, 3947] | 1.31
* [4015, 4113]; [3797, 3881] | 1.44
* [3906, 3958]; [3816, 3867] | 1.14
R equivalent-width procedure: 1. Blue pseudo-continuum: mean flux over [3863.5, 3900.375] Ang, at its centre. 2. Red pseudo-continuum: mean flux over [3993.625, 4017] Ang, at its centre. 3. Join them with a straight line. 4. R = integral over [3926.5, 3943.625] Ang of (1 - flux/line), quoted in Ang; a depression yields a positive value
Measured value 5.00 Ang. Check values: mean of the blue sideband 4.29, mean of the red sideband 5.46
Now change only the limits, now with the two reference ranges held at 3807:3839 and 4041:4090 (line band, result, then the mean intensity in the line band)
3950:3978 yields 5.58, 3.97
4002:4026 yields -1.47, 5.59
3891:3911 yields -0.91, 4.78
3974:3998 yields 0.89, 4.91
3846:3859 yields -0.76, 4.53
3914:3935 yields 1.58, 4.36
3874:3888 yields 2.11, 3.78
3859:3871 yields -1.74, 4.99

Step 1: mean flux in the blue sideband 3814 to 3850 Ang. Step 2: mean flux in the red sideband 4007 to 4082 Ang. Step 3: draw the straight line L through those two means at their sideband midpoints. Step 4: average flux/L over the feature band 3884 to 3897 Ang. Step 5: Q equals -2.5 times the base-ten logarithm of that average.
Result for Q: 0.12 mag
